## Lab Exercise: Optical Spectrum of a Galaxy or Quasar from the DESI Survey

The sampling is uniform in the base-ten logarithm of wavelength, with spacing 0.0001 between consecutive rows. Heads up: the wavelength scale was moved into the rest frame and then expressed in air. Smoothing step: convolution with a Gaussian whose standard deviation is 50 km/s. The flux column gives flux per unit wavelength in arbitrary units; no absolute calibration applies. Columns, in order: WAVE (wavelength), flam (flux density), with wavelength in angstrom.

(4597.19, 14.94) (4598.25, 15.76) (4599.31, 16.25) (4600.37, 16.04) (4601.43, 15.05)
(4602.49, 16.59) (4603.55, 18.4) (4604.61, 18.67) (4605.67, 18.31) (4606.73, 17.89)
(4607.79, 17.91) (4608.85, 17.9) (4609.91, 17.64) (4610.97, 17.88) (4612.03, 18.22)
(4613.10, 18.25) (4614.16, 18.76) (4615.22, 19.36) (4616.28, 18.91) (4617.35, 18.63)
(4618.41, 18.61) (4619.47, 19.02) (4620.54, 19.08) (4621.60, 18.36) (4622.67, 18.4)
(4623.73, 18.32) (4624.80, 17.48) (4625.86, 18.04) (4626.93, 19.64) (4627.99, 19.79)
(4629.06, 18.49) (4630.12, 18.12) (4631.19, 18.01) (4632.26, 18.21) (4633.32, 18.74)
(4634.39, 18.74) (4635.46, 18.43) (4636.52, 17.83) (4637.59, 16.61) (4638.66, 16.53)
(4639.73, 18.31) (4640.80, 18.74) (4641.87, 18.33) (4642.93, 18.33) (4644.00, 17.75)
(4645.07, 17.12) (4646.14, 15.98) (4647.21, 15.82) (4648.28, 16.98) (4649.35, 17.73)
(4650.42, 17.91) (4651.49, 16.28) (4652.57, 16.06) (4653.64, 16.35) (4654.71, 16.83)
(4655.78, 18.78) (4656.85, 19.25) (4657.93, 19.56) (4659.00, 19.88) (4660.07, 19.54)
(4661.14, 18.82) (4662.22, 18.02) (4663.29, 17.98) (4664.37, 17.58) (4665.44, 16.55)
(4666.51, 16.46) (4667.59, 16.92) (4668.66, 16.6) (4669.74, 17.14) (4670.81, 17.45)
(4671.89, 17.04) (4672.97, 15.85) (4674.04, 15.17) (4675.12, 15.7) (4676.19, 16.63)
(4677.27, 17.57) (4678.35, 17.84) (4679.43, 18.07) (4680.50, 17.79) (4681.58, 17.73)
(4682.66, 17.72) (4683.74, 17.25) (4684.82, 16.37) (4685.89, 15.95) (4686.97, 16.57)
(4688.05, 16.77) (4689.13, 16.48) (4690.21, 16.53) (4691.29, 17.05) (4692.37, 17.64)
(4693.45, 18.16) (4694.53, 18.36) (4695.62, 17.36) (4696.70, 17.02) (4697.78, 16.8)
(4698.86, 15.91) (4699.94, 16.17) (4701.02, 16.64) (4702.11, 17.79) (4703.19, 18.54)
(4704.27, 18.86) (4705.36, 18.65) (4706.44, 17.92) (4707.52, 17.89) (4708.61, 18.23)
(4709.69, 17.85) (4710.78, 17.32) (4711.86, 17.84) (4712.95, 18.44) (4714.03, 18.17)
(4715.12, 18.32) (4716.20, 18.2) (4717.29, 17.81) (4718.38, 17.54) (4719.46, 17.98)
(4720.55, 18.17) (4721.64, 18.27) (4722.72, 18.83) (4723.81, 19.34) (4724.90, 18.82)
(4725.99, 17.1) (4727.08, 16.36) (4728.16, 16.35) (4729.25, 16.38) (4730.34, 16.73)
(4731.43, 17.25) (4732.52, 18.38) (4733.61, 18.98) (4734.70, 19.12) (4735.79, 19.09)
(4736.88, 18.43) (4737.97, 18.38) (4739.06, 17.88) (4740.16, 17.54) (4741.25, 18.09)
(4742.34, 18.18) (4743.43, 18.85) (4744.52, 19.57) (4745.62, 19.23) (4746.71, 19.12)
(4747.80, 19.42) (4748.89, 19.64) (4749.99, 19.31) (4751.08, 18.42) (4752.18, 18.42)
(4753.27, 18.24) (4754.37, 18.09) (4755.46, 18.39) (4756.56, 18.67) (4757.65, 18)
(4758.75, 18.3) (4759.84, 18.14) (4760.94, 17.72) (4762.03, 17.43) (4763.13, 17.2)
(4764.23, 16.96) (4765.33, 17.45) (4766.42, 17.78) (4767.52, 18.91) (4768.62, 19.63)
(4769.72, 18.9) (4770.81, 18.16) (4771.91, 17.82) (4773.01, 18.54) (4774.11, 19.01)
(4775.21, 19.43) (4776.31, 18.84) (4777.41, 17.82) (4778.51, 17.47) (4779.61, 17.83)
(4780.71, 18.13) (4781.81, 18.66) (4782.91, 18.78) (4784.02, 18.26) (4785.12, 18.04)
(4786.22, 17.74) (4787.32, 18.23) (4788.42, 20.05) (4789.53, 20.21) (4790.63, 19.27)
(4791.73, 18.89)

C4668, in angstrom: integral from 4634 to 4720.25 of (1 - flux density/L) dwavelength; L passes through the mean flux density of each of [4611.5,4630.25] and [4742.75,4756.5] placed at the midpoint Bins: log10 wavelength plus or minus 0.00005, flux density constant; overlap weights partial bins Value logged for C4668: 5.81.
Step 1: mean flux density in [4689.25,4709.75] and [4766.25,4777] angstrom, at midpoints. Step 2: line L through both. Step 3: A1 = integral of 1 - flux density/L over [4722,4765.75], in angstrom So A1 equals 0.1 angstrom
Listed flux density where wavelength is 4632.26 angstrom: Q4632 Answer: 18.21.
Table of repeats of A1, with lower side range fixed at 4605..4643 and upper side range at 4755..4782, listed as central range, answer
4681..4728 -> 1.73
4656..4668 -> 0.03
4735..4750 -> -0.43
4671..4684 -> 0.89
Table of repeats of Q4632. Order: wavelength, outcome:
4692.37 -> 17.64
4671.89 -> 17.04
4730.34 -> 16.73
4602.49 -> 16.59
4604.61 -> 18.67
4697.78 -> 16.8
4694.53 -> 18.36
